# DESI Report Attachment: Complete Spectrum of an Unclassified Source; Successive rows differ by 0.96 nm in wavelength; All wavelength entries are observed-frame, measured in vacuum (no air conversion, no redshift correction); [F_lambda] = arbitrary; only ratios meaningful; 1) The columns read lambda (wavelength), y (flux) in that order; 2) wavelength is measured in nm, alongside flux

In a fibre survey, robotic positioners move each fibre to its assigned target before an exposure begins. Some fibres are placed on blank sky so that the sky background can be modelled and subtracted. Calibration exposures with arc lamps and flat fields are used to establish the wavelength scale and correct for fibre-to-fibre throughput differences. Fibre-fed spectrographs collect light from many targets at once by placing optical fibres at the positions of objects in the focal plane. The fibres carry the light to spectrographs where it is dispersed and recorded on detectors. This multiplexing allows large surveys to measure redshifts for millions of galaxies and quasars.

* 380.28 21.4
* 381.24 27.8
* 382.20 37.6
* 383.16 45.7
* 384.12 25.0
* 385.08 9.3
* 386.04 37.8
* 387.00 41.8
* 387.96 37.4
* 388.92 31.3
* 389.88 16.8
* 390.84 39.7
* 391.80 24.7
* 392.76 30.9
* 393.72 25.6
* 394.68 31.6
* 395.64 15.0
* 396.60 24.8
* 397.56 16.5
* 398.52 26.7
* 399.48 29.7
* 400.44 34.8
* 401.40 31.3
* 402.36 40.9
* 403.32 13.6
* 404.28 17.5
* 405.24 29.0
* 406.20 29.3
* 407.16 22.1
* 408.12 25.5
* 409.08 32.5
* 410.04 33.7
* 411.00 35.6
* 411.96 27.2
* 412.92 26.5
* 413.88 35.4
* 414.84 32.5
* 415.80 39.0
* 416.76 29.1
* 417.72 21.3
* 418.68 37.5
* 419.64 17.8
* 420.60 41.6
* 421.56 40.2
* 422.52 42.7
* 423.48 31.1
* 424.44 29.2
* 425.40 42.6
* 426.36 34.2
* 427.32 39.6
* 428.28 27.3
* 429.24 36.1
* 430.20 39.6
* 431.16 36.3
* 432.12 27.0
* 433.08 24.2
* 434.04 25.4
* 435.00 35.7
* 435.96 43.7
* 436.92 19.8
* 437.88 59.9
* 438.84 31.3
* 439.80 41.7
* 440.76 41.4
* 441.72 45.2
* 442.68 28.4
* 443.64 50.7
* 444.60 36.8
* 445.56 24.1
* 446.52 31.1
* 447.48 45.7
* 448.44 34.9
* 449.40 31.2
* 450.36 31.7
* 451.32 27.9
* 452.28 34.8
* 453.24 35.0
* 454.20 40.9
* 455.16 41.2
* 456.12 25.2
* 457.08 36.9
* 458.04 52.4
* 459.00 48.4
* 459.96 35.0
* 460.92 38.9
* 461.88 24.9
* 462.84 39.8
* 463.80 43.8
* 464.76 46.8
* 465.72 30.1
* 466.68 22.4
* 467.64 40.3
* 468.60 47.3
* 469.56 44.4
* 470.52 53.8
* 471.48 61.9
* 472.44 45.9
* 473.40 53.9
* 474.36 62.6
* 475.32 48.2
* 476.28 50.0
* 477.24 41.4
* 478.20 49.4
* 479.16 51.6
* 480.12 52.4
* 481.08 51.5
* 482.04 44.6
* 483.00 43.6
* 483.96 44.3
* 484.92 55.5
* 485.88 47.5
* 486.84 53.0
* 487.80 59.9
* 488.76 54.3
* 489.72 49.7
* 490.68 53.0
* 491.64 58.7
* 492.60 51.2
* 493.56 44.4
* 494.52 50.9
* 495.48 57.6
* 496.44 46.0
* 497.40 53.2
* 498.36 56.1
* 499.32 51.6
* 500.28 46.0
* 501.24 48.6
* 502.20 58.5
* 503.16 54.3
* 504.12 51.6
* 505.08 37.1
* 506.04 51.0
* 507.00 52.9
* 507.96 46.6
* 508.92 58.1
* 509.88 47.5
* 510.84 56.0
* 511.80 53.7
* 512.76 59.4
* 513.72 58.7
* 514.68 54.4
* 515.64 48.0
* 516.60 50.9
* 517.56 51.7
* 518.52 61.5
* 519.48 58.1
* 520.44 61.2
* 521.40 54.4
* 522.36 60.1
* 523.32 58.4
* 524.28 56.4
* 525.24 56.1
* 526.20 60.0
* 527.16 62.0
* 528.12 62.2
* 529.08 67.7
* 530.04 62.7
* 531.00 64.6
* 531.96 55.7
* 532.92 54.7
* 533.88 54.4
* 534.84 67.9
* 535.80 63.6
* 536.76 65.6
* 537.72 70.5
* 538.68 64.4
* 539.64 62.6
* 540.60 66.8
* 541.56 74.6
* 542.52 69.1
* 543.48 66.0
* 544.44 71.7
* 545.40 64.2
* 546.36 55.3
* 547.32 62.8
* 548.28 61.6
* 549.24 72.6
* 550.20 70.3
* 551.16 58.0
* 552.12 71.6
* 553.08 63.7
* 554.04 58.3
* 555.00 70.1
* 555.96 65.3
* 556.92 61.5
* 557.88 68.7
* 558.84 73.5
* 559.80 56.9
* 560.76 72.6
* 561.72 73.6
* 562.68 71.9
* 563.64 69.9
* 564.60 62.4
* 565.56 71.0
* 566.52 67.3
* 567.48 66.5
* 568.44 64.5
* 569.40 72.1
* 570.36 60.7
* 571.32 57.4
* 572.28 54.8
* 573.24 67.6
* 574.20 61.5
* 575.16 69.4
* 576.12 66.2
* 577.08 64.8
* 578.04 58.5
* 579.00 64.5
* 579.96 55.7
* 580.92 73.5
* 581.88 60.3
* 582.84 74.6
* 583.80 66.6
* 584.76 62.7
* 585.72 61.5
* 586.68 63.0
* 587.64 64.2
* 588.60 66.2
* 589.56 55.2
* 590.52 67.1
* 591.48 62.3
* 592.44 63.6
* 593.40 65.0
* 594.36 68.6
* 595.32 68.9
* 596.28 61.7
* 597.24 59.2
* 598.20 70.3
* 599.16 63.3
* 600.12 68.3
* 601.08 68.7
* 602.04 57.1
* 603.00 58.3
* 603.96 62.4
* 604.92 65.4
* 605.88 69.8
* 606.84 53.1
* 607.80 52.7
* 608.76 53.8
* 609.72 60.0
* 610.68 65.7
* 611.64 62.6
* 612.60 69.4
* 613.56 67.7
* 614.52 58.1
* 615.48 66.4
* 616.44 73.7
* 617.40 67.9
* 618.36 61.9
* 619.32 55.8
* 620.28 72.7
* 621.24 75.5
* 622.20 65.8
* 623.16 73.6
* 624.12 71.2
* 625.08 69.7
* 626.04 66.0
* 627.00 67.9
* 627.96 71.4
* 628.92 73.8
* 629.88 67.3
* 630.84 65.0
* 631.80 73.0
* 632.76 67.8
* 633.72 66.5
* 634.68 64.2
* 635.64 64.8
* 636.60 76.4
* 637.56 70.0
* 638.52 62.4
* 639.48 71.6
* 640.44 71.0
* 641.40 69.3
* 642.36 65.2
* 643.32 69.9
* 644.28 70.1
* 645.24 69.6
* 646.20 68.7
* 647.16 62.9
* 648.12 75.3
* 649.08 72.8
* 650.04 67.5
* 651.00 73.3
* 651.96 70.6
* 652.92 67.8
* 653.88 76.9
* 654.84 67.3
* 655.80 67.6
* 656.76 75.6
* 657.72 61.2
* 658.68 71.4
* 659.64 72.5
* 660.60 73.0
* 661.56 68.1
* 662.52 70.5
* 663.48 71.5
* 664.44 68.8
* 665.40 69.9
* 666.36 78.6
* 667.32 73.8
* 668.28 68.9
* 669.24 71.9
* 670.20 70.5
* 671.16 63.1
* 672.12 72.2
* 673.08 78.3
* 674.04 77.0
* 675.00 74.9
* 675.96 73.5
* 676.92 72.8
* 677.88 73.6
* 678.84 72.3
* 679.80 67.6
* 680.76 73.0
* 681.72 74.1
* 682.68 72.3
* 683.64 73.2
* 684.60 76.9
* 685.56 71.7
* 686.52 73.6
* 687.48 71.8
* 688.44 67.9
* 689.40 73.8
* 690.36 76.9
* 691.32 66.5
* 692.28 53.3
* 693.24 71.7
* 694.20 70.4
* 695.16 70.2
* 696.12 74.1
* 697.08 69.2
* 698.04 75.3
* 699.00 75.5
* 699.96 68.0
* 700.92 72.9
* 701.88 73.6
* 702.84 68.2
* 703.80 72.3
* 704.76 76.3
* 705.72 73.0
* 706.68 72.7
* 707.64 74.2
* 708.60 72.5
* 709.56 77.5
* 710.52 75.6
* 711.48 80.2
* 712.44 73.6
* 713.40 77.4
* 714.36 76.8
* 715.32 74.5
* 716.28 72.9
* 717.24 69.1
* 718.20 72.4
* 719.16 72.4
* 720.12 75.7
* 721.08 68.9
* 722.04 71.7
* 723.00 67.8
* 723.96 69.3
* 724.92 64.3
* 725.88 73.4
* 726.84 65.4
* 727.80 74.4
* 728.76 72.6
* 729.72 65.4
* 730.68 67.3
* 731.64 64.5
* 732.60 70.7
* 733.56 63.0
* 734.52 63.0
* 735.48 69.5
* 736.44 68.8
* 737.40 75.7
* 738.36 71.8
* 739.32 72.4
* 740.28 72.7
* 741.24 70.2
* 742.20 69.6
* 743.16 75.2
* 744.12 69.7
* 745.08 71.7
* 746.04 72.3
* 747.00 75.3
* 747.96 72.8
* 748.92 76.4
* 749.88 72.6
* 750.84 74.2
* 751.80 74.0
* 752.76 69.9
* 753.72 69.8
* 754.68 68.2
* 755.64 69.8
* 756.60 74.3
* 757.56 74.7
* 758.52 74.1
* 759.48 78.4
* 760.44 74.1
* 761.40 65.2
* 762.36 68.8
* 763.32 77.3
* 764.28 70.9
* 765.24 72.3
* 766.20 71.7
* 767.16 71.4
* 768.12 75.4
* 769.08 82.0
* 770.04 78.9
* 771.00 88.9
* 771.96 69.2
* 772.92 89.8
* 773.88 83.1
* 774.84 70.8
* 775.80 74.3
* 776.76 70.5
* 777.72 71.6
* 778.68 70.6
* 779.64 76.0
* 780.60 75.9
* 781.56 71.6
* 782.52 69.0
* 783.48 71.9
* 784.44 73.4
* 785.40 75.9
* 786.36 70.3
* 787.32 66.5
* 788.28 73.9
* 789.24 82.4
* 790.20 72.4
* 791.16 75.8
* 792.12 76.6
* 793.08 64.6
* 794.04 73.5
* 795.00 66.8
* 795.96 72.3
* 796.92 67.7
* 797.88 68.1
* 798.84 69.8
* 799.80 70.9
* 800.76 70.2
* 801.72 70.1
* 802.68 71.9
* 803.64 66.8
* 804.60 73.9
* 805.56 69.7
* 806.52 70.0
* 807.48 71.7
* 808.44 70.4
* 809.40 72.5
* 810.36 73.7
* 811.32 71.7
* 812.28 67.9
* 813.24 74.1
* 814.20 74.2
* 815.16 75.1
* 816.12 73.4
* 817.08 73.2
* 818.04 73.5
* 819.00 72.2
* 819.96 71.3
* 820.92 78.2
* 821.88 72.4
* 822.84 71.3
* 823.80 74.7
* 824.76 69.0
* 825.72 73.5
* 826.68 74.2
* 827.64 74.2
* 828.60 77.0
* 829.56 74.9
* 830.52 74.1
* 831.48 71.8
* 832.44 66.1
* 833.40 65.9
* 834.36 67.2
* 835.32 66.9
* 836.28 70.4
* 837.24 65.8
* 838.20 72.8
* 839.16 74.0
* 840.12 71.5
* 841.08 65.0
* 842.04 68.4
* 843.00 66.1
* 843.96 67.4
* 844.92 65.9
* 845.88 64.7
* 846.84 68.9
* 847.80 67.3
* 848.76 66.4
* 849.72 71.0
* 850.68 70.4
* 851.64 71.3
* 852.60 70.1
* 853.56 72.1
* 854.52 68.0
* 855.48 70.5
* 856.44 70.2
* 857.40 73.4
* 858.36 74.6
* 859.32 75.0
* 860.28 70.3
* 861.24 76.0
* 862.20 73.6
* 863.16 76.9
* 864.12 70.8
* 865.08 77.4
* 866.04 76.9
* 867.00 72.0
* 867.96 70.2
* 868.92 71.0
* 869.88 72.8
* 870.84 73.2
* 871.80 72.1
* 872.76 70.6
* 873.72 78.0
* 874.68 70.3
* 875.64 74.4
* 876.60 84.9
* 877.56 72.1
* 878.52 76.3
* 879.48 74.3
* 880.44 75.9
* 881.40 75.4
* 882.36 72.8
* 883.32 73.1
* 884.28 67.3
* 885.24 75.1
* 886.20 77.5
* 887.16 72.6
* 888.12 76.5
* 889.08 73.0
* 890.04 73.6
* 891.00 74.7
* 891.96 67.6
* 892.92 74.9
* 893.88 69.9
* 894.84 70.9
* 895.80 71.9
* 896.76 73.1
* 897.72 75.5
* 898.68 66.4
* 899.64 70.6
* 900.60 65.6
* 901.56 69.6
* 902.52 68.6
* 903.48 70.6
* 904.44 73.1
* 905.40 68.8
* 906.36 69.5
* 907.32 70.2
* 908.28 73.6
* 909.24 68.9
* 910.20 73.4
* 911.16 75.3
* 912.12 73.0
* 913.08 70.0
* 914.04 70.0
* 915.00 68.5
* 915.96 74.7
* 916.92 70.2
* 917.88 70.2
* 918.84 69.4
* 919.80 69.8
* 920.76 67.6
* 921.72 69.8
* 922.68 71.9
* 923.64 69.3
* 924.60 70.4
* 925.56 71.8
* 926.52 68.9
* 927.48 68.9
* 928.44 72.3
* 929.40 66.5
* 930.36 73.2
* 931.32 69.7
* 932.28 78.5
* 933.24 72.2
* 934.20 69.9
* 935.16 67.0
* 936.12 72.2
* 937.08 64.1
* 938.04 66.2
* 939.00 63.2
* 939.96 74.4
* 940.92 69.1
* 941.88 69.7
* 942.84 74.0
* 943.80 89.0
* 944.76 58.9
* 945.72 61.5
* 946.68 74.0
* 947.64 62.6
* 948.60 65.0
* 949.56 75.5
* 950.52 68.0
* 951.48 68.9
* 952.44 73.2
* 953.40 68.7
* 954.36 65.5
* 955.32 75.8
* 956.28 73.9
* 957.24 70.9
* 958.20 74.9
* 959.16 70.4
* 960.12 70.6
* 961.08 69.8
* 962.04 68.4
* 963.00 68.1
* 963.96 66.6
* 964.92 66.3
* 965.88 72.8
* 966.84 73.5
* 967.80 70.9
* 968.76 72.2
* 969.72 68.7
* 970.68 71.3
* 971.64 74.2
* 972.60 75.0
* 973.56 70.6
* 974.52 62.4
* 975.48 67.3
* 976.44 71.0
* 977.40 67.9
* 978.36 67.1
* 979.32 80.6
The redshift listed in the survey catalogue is 0.174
